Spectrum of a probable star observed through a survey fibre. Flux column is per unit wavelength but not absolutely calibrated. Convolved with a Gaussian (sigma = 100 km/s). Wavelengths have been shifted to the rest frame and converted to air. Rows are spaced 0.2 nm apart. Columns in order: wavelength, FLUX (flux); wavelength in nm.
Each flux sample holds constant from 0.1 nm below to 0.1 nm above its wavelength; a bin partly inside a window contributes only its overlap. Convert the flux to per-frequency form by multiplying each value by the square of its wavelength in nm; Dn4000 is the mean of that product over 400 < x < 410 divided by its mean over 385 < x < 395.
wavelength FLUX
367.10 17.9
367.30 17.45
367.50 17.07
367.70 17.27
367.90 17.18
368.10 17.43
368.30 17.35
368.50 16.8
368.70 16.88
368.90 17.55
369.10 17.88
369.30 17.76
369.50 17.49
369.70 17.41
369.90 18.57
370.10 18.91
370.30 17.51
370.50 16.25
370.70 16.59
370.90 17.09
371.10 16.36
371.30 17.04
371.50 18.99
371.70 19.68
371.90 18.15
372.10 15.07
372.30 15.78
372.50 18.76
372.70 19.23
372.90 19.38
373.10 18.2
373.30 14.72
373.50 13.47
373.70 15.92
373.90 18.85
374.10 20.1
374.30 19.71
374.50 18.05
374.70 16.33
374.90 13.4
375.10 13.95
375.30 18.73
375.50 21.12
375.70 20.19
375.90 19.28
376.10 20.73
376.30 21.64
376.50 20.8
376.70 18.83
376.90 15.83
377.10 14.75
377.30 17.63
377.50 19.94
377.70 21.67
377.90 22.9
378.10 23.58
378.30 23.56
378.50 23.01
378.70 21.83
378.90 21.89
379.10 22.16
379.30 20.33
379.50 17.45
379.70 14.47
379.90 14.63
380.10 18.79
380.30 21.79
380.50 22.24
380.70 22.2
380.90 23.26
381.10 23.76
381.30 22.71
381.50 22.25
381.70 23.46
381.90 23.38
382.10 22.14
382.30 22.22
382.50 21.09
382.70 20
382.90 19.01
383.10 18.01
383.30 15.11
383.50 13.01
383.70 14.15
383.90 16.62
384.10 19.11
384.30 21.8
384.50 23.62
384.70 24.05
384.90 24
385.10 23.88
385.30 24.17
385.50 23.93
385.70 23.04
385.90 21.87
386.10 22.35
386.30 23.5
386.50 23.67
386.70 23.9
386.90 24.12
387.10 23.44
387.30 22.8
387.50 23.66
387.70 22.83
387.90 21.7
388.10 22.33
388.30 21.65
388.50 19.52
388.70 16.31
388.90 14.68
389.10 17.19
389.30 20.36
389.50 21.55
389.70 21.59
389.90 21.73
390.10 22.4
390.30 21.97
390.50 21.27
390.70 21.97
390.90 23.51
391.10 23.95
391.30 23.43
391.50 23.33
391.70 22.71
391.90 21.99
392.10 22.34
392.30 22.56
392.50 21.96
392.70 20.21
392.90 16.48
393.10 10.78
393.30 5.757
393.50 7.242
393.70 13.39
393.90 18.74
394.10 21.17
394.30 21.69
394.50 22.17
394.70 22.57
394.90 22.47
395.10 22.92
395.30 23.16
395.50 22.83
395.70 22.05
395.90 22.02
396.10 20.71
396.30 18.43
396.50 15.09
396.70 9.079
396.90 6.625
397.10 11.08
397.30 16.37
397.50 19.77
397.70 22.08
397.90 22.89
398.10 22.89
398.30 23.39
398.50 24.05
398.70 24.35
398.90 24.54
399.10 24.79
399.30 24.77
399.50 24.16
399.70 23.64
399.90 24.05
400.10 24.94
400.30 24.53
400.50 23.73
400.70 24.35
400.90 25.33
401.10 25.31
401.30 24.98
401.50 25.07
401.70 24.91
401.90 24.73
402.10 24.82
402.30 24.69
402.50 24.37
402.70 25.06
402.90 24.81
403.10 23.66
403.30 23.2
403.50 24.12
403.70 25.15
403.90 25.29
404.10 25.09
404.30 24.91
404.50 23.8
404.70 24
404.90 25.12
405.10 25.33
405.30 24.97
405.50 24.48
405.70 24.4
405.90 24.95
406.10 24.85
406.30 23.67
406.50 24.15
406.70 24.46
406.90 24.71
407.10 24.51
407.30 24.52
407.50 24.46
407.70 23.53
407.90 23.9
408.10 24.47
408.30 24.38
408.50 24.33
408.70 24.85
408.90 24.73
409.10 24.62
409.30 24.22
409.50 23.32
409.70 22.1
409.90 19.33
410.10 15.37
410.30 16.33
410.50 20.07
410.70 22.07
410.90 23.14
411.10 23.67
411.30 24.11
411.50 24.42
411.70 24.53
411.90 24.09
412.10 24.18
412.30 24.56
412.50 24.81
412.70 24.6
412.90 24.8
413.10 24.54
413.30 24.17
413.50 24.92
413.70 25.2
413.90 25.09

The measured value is 1.3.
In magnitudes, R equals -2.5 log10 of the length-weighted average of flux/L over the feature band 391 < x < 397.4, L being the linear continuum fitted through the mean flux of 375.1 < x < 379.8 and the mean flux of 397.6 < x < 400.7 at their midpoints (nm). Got 0.230 mag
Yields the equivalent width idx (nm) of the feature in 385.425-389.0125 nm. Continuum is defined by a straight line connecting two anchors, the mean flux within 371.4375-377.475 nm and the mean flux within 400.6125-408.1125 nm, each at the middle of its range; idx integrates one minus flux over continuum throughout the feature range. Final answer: -0.20 nm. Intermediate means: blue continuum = 17.9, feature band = 21.9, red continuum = 24.6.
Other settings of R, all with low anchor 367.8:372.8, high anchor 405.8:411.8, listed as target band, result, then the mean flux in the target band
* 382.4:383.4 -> 0.042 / 18.6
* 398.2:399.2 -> -0.117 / 24.2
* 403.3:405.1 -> -0.095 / 24.6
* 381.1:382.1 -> -0.194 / 22.9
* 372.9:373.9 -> 0.107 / 16.3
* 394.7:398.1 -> 0.138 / 18.8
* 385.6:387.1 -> -0.167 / 23.2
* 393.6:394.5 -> 0.105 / 19.1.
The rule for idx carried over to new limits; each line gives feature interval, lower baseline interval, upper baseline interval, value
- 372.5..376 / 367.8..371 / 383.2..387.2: 0.18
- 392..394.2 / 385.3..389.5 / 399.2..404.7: 0.62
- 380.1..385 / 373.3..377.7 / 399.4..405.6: -0.25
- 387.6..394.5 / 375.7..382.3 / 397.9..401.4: 0.92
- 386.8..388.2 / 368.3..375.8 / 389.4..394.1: -0.28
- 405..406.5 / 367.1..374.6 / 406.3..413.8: -0.12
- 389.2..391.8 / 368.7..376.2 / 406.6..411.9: -0.25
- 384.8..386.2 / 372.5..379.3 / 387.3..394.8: -0.26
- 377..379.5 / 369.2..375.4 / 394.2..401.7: -0.35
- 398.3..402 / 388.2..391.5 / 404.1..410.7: -0.35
